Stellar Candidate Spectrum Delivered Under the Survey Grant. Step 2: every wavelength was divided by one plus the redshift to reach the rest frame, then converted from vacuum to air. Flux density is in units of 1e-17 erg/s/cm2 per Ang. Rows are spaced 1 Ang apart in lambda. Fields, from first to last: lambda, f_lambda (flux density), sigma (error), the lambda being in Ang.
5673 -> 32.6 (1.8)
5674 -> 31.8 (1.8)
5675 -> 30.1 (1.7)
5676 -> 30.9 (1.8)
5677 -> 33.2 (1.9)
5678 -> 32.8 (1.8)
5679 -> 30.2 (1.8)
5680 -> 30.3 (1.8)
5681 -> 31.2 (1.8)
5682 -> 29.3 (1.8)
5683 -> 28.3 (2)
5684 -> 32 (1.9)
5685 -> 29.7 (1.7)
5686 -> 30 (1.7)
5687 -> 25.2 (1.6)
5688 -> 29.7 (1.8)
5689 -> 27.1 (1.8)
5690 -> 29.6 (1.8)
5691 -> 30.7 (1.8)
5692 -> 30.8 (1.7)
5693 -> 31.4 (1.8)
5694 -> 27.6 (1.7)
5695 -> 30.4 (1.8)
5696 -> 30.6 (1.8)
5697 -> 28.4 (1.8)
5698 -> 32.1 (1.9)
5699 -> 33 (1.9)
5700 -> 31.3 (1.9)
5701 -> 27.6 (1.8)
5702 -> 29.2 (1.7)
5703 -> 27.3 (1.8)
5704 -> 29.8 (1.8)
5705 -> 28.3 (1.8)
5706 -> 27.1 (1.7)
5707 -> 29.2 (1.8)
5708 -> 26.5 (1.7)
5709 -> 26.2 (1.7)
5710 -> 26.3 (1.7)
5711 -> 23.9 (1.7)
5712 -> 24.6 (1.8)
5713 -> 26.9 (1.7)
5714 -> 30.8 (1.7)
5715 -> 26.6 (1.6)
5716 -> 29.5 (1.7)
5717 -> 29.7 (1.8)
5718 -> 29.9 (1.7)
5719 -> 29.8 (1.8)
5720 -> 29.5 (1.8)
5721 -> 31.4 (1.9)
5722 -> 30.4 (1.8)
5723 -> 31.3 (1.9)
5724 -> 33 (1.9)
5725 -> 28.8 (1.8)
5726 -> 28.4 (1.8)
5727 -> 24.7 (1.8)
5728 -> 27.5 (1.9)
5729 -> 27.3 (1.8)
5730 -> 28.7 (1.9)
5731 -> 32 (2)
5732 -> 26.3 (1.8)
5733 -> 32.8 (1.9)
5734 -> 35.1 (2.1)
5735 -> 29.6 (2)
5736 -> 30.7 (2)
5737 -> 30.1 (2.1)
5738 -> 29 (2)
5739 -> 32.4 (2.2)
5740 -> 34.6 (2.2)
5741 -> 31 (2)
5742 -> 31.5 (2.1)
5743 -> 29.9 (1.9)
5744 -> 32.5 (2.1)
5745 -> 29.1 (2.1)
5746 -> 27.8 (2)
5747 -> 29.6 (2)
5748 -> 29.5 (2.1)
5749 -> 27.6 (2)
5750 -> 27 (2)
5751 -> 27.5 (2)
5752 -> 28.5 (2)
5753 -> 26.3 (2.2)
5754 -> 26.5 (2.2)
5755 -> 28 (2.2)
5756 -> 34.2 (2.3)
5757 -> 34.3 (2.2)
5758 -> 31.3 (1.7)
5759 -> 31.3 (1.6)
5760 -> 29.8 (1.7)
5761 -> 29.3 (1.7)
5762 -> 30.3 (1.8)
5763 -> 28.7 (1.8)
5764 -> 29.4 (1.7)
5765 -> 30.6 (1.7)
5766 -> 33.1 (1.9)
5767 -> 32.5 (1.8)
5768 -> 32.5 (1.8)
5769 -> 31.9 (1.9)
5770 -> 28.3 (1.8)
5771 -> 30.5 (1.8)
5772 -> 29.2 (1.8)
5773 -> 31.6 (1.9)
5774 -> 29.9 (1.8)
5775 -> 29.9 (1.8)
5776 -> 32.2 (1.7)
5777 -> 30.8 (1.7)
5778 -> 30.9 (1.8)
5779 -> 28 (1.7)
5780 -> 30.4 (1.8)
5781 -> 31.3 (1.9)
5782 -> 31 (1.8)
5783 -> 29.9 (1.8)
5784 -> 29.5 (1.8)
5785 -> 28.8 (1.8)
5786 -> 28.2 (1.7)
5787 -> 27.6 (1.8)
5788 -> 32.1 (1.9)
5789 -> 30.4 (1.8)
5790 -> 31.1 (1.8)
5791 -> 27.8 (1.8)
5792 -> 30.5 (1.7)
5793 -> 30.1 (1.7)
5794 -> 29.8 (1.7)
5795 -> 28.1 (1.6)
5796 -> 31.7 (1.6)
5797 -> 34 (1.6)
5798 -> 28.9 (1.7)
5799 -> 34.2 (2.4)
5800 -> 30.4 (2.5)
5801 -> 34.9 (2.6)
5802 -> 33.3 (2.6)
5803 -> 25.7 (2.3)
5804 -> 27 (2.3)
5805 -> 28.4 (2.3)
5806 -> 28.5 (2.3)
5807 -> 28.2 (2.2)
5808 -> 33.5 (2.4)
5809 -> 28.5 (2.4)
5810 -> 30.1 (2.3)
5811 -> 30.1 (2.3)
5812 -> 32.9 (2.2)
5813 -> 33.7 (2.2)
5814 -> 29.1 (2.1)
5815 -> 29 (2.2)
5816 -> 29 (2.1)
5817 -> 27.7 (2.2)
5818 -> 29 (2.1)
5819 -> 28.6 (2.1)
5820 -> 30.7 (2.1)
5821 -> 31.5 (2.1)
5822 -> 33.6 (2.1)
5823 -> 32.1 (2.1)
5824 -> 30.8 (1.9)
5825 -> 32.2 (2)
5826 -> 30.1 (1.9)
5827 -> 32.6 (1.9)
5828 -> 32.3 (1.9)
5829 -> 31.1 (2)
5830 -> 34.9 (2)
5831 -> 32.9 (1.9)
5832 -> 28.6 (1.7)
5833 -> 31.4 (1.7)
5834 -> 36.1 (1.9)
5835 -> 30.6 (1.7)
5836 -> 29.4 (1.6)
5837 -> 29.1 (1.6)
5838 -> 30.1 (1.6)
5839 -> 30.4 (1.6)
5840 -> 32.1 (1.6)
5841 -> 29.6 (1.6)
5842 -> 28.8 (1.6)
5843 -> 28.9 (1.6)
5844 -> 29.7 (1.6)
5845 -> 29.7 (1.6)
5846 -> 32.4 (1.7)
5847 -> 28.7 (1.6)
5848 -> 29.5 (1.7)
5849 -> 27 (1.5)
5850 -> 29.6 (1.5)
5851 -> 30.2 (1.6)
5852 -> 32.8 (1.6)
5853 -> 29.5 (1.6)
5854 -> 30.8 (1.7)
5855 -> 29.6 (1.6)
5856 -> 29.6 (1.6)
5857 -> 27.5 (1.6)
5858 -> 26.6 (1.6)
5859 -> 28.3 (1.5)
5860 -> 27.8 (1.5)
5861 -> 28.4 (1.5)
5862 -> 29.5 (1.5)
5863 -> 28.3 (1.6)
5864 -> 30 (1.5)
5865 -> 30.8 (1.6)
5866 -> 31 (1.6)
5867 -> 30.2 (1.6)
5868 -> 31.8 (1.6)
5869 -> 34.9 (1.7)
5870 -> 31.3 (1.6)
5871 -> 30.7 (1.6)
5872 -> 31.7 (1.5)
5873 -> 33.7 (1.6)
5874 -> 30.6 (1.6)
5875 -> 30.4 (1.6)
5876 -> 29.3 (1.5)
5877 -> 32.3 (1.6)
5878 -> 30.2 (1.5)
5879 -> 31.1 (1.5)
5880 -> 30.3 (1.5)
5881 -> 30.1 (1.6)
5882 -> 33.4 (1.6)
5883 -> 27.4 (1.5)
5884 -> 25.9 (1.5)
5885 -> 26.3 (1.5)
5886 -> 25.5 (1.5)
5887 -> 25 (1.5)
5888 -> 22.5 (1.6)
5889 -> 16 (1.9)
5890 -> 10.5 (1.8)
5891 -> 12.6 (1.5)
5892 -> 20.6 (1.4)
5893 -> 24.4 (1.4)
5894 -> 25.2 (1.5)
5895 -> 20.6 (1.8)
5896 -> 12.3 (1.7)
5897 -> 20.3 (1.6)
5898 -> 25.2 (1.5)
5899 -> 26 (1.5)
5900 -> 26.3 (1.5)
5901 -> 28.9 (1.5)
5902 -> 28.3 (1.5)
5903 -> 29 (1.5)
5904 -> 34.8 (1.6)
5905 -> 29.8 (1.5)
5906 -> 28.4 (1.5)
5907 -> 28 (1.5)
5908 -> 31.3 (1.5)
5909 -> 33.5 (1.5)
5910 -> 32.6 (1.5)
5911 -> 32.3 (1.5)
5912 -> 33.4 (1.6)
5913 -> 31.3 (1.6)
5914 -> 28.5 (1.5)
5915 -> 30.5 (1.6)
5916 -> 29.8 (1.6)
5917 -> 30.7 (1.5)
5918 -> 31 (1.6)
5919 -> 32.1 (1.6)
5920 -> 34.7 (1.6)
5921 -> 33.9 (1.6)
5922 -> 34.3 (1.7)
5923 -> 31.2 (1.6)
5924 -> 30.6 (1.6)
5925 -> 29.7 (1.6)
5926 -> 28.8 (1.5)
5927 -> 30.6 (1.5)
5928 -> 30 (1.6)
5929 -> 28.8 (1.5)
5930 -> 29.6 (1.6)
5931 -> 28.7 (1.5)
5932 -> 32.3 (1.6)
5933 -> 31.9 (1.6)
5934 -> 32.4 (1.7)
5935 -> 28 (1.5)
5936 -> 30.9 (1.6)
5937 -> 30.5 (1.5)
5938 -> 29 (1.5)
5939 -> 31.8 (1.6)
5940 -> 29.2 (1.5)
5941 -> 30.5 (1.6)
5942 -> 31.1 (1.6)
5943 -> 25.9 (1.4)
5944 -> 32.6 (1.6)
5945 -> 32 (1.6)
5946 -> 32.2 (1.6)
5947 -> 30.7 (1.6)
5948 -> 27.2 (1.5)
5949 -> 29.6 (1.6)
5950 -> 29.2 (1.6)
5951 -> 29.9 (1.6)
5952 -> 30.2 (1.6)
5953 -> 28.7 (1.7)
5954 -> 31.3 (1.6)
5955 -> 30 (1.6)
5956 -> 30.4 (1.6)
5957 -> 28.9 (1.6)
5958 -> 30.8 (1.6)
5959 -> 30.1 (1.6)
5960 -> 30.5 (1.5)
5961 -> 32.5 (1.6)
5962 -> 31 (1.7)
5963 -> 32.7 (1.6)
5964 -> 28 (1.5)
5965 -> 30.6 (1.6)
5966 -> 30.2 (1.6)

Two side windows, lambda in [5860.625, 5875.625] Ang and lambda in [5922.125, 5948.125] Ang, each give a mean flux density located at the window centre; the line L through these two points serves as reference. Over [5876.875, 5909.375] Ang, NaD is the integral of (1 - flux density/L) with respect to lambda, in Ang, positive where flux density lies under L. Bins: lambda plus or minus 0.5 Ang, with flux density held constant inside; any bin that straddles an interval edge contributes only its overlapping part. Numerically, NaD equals 5.3 Ang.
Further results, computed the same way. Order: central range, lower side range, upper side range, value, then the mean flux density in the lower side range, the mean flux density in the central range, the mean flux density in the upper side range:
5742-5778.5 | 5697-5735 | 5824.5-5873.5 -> -0.7 Ang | 29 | 30.1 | 30.5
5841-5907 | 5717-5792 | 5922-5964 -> 5.2 Ang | 30.1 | 27.8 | 30.3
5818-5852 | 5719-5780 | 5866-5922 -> -2.1 Ang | 30.1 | 30.8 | 28.2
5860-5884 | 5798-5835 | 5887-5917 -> -2.5 Ang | 30.9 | 30.6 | 26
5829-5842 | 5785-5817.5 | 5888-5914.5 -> -1.2 Ang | 30.1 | 31.2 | 25.7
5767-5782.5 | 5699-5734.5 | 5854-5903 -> -1.3 Ang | 28.9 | 30.6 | 27.1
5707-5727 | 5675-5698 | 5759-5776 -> 1.1 Ang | 30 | 28.5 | 30.5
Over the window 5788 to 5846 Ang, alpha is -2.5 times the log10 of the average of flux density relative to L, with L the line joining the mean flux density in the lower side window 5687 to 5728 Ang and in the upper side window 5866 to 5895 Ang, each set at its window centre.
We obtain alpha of -0.10 mag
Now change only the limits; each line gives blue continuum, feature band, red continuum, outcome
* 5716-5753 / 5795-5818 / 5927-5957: -0.01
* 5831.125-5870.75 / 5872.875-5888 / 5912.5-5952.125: 0.04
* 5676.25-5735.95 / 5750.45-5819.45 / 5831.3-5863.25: -0.02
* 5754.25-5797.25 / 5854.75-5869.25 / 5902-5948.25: 0.04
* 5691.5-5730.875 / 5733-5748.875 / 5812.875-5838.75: -0.05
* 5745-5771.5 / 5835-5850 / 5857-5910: -0.05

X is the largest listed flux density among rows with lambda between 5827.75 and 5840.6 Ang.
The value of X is 36.1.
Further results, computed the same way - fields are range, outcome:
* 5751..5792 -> 34.3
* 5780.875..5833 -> 34.9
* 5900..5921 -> 34.8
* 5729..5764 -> 35.1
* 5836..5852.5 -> 32.8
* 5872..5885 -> 33.7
